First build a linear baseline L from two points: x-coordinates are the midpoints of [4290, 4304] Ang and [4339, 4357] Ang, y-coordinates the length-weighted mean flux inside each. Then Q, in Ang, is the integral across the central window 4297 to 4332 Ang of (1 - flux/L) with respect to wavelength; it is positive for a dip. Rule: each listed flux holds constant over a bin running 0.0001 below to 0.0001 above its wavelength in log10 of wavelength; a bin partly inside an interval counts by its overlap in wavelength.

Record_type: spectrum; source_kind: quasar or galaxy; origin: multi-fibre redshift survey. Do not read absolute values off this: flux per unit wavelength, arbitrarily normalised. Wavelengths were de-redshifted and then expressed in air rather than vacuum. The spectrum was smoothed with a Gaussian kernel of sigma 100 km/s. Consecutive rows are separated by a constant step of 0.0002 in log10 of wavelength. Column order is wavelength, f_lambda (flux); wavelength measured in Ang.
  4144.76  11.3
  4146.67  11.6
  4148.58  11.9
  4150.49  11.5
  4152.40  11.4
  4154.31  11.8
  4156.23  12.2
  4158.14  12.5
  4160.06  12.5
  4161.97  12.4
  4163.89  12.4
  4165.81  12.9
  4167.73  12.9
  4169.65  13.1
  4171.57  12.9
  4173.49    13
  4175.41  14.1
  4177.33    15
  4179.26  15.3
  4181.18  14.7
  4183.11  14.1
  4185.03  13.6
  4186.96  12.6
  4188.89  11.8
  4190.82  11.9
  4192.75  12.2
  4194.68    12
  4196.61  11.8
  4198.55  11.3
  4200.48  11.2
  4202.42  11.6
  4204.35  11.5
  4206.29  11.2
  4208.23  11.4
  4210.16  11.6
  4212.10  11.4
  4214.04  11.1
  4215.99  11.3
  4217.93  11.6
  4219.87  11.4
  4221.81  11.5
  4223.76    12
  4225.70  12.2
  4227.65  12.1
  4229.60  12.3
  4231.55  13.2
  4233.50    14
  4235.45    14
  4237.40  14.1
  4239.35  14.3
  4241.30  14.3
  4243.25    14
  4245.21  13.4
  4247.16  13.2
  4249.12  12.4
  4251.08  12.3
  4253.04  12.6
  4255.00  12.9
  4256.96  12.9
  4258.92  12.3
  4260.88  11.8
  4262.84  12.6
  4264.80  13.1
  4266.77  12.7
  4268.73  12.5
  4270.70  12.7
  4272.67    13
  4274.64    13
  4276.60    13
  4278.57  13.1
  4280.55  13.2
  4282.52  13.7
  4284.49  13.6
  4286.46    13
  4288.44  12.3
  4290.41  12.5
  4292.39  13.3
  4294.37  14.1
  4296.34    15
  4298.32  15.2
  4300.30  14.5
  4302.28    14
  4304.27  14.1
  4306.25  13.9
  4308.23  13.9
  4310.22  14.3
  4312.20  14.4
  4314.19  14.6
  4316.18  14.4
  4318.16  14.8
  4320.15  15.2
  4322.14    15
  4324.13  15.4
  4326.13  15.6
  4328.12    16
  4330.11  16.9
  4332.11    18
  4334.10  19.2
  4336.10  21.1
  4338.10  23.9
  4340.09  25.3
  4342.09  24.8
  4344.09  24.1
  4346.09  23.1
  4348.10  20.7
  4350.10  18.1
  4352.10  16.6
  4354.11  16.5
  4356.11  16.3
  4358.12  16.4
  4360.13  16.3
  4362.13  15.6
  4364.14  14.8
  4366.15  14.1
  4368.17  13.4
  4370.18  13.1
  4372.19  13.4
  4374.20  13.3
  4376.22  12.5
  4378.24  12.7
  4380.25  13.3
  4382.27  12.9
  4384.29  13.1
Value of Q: 3.0 Ang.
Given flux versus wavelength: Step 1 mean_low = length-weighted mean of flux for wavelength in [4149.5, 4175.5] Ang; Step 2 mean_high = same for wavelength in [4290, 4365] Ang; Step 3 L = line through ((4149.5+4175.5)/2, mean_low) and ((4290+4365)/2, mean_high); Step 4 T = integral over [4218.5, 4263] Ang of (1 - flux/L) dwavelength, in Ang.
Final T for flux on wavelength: 5.2 Ang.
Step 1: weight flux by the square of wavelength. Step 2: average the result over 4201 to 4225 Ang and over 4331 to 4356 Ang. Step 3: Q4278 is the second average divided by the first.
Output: 1.92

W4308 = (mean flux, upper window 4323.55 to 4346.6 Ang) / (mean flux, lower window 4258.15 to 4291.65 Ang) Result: 1.58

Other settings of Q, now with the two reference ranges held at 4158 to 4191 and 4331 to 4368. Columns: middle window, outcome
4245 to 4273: 5.9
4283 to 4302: 3.8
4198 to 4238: 7.4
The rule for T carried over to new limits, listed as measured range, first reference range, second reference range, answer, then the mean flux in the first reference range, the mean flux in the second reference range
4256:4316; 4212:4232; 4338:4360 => 9.7 Ang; 11.8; 20.2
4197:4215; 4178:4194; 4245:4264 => 2.3 Ang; 13.3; 12.6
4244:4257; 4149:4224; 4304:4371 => 1.4 Ang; 12.3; 17.1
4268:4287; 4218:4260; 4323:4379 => 1.8 Ang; 12.9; 17.4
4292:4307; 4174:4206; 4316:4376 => 1.6 Ang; 12.8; 17.4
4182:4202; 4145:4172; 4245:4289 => 0.3 Ang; 12.2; 12.8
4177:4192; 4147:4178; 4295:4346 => -0.4 Ang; 12.6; 17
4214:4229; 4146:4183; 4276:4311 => 1.8 Ang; 12.9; 13.7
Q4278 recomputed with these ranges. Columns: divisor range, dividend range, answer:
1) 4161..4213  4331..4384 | 1.48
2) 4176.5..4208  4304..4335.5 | 1.31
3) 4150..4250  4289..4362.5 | 1.42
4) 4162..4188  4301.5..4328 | 1.15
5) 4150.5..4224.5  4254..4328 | 1.17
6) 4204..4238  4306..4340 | 1.44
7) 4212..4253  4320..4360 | 1.57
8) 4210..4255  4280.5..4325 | 1.15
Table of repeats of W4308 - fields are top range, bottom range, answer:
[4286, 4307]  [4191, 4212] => 1.19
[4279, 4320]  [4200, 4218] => 1.23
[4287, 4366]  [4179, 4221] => 1.38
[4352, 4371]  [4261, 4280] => 1.19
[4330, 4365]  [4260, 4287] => 1.50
